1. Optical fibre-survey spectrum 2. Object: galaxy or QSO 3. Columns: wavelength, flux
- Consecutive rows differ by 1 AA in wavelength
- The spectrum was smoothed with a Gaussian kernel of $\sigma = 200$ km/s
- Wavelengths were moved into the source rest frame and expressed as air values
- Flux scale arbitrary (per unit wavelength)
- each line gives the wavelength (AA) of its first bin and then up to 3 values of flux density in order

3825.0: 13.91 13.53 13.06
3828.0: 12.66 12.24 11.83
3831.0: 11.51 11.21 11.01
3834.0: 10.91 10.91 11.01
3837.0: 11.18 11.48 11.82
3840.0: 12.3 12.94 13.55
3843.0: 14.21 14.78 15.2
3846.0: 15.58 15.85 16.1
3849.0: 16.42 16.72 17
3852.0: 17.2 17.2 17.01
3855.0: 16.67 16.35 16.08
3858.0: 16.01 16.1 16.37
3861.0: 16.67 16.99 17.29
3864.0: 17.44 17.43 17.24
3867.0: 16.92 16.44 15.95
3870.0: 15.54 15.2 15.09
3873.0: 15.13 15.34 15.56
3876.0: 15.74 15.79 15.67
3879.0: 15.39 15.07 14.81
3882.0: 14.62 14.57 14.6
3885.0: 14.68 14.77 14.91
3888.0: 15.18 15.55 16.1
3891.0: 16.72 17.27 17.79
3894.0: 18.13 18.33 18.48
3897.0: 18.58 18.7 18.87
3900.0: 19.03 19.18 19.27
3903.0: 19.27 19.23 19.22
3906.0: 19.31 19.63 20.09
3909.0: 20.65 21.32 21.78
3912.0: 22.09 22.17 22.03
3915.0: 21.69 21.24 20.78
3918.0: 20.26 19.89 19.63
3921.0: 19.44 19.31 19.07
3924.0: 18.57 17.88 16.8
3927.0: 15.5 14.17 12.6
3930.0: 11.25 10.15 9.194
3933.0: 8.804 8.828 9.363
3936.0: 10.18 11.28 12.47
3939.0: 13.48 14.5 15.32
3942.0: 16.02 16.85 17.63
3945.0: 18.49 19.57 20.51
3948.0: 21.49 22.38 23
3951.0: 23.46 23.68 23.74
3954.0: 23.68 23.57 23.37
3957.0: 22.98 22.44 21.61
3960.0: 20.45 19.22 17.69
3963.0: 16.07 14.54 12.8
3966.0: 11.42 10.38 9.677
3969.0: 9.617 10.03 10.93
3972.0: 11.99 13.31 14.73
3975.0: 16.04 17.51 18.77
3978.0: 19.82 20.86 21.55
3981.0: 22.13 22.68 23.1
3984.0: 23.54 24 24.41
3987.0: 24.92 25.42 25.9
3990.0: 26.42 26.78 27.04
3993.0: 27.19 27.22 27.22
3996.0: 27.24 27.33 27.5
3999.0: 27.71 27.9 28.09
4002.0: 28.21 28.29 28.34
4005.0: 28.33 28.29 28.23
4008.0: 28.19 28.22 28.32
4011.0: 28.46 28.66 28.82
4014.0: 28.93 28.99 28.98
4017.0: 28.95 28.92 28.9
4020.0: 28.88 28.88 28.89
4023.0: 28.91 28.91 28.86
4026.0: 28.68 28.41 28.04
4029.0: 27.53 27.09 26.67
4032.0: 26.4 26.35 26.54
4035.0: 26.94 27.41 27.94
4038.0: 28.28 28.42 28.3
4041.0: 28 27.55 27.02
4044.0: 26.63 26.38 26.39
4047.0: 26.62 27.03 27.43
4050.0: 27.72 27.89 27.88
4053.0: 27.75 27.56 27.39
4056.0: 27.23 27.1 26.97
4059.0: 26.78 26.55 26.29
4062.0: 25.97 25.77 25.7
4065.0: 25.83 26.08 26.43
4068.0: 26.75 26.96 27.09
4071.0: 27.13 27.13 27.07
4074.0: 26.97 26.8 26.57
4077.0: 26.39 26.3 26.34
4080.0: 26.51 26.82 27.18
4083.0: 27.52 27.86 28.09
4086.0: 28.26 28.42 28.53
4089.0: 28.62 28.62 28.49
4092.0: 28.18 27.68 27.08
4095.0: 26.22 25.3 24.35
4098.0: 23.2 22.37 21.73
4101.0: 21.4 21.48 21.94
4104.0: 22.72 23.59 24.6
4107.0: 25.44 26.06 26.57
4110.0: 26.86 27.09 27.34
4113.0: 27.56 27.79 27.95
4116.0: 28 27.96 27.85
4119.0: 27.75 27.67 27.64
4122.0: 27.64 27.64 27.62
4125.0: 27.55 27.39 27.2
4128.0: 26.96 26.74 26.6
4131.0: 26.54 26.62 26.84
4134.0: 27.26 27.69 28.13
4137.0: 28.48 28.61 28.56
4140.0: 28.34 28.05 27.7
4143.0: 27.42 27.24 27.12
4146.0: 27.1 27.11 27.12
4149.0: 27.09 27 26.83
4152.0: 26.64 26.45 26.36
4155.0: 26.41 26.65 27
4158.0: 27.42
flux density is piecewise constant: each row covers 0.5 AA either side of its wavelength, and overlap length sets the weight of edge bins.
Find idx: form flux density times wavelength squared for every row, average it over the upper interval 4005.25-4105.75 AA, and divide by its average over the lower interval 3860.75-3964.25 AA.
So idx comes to 1.66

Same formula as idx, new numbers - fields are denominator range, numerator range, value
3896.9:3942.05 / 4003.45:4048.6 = 1.73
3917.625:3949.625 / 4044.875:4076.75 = 1.83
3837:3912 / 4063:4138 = 1.80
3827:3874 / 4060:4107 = 1.98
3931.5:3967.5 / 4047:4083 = 1.65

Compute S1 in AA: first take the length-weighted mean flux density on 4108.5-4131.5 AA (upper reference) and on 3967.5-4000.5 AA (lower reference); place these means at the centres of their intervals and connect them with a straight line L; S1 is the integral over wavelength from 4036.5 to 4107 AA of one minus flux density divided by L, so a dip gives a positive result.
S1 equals -3.6 AA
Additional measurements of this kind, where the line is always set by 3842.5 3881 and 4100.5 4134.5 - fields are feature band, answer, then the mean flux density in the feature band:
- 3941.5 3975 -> 3.6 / 17.8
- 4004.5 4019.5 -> -4.4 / 28.6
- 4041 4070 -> -3.6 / 26.9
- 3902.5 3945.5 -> 3.7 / 16.9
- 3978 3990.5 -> -1.5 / 23.6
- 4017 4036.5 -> -4.5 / 28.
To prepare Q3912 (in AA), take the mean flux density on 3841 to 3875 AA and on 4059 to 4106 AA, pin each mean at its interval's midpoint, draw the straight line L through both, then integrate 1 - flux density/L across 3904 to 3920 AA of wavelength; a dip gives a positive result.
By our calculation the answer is -1.9 AA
